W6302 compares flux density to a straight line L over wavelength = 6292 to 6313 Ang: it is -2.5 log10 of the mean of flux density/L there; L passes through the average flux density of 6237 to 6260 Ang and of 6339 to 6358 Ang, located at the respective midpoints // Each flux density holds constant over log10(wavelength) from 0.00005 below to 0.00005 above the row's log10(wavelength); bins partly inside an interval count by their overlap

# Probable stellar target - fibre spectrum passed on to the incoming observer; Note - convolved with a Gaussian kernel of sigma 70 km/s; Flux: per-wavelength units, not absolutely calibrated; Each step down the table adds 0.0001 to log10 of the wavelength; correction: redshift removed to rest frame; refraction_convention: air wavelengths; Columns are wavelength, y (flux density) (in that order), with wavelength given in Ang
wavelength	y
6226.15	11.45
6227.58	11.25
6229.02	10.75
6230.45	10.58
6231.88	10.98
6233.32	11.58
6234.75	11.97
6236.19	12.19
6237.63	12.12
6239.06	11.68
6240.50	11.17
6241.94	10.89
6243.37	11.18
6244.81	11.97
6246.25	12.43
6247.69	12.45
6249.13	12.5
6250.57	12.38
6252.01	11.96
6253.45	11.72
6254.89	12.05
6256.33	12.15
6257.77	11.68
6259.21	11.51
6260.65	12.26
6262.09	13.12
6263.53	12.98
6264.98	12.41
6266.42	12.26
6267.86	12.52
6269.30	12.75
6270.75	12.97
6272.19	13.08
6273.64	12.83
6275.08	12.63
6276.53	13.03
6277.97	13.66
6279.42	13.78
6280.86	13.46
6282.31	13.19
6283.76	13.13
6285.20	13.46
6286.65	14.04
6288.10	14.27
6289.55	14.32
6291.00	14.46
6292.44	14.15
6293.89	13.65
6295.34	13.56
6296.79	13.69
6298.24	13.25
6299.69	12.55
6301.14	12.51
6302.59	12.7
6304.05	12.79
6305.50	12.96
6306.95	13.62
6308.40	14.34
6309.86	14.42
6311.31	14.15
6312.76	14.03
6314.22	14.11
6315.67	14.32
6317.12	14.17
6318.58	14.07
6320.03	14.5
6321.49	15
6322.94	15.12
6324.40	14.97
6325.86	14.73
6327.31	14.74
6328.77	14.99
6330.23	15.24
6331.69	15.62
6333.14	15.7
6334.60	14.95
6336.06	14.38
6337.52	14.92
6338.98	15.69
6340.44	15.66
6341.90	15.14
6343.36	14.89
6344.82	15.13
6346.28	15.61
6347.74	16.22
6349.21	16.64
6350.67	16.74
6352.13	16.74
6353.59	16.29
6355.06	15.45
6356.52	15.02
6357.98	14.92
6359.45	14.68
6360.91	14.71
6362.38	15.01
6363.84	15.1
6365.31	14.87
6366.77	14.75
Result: 0.040 mag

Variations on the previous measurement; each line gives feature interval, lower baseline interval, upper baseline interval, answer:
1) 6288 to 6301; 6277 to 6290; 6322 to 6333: 0.03 mag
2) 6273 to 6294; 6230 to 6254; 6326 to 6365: -0.03 mag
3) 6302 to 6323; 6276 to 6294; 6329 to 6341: 0.04 mag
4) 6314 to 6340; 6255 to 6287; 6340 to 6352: 0.01 mag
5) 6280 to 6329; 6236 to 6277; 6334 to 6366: 0.00 mag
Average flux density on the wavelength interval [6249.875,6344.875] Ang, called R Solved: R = 13.7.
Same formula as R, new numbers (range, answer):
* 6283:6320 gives 13.7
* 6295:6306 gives 13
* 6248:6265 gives 12.2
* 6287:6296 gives 14.1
